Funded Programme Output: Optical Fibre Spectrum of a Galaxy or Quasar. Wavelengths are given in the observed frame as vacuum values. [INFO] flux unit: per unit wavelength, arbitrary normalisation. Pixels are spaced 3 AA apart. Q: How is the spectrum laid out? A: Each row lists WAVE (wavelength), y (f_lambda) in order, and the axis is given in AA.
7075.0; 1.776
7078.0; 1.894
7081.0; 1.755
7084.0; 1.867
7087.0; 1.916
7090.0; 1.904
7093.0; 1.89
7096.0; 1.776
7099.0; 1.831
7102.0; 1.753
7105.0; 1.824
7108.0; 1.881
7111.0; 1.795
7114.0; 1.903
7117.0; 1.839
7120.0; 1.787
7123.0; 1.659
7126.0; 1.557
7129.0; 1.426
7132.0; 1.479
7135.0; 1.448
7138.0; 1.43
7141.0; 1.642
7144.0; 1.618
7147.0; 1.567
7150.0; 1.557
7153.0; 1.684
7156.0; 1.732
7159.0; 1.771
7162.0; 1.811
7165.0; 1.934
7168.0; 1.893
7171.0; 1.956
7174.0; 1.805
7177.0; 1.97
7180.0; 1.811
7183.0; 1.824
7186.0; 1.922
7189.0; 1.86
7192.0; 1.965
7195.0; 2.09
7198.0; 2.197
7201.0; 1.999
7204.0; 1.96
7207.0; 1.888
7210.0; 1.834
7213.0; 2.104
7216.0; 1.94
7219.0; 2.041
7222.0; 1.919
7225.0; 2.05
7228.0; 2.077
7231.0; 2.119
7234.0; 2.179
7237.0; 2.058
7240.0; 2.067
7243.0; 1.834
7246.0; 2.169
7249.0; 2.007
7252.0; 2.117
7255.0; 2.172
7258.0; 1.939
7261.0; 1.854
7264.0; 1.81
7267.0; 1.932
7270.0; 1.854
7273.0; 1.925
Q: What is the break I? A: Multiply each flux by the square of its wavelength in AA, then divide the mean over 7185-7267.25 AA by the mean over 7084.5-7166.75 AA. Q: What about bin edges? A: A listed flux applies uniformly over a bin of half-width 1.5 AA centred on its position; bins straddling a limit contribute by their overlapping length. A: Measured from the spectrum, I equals 1.2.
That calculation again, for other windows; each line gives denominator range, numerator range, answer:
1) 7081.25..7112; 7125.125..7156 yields 0.85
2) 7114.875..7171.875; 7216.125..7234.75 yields 1.25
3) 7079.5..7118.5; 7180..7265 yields 1.12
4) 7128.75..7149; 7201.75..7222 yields 1.31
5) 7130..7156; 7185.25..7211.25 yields 1.28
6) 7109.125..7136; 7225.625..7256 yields 1.29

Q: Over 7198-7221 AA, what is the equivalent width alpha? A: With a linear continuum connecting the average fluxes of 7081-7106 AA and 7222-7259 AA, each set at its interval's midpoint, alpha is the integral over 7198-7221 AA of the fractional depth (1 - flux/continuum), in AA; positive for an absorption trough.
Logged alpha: 0.4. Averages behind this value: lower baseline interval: 1.84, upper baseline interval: 2.06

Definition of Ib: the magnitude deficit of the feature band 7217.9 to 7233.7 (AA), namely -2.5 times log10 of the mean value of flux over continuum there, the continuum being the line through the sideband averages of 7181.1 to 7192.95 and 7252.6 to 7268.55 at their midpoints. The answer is -0.07 mag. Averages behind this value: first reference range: 1.89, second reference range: 1.95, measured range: 2.05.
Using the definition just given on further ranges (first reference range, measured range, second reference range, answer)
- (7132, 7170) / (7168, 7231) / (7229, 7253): -0.05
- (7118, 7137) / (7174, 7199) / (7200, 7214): -0.05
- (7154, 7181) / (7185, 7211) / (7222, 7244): -0.02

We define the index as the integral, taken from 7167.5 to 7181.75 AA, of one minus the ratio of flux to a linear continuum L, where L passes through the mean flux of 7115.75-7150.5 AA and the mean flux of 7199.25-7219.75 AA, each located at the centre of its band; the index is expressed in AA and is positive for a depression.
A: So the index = -0.75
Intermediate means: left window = 1.58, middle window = 1.89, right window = 1.97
